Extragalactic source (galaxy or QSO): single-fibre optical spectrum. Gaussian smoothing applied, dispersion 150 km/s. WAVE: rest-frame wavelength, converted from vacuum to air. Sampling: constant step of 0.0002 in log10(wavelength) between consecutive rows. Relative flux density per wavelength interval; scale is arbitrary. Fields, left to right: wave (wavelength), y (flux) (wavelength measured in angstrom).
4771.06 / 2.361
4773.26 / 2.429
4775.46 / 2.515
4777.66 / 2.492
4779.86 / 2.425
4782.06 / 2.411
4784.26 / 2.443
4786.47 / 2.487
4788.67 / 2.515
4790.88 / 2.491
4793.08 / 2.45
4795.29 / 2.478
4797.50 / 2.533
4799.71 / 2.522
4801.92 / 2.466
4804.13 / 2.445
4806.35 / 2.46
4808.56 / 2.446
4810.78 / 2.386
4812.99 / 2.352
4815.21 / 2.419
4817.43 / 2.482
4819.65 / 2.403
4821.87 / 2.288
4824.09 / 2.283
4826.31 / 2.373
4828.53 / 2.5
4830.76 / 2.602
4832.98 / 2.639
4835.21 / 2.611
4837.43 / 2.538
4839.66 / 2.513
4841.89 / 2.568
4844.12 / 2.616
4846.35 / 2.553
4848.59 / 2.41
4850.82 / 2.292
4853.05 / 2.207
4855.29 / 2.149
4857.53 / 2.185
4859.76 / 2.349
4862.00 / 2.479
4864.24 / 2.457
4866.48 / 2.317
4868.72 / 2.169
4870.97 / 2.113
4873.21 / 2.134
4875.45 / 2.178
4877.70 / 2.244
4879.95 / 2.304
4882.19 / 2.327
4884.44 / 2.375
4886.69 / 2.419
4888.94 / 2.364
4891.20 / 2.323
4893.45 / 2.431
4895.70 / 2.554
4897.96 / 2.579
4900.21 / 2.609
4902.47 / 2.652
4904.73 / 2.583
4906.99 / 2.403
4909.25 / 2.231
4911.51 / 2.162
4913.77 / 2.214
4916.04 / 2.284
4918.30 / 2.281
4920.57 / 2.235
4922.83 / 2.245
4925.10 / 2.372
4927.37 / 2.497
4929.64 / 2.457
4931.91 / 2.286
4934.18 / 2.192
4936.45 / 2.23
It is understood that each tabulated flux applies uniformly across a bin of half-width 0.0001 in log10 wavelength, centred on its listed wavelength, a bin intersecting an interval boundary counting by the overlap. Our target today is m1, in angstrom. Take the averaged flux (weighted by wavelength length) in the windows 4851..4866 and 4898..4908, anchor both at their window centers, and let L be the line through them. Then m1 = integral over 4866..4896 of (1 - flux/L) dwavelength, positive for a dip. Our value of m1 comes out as 1.73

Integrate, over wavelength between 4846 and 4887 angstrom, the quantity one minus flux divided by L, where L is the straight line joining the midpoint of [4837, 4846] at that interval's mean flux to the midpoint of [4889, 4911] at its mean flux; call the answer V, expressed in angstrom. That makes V 3.75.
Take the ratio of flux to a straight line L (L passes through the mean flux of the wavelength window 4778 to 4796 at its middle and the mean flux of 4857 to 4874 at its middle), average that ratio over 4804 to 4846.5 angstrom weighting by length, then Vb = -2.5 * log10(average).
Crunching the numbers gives -0.04 mag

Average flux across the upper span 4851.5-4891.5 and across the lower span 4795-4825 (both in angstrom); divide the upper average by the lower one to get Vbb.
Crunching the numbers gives 0.94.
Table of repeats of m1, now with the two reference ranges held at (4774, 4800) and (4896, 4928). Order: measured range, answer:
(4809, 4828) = 0.6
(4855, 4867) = 0.4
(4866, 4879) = 1.2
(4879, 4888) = 0.2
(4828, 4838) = -0.6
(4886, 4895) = 0.0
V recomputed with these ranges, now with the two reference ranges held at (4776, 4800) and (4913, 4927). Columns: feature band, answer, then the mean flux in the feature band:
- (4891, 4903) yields -1.1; 2.54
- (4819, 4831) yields 0.1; 2.39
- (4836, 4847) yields -0.7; 2.56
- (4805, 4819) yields 0.1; 2.42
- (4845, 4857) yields 0.3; 2.32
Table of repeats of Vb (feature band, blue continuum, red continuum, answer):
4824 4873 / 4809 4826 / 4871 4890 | -0.03 mag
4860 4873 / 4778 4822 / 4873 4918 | 0.05 mag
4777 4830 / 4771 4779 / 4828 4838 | 0.04 mag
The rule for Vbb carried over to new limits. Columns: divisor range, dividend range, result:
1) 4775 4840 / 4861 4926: 0.95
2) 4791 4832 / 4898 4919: 0.98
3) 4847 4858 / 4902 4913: 1.05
